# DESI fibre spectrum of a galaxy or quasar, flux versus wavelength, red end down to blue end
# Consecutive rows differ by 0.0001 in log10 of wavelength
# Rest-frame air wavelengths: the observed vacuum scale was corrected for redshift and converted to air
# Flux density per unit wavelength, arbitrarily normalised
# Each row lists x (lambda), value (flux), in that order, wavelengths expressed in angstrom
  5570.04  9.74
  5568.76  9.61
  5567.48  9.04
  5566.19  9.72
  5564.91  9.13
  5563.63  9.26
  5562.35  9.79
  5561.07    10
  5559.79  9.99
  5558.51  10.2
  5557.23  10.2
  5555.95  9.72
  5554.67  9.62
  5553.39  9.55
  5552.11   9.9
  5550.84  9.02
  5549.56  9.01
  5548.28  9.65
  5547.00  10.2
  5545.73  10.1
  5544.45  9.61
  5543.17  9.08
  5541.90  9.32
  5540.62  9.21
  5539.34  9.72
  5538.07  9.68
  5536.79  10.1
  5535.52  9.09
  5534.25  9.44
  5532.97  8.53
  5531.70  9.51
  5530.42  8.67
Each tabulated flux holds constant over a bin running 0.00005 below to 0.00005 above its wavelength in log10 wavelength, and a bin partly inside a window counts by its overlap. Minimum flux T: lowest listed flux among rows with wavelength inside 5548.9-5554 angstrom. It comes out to 9.01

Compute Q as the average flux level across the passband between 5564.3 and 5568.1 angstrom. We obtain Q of 9.28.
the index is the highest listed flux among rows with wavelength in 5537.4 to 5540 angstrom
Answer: 9.72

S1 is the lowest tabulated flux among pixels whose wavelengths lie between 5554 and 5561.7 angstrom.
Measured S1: 9.62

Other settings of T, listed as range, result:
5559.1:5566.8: 9.13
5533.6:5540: 9.09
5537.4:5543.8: 9.08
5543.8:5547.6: 9.61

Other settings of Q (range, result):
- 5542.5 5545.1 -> 9.35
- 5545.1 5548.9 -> 10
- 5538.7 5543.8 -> 9.34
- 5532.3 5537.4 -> 9.3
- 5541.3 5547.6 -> 9.67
